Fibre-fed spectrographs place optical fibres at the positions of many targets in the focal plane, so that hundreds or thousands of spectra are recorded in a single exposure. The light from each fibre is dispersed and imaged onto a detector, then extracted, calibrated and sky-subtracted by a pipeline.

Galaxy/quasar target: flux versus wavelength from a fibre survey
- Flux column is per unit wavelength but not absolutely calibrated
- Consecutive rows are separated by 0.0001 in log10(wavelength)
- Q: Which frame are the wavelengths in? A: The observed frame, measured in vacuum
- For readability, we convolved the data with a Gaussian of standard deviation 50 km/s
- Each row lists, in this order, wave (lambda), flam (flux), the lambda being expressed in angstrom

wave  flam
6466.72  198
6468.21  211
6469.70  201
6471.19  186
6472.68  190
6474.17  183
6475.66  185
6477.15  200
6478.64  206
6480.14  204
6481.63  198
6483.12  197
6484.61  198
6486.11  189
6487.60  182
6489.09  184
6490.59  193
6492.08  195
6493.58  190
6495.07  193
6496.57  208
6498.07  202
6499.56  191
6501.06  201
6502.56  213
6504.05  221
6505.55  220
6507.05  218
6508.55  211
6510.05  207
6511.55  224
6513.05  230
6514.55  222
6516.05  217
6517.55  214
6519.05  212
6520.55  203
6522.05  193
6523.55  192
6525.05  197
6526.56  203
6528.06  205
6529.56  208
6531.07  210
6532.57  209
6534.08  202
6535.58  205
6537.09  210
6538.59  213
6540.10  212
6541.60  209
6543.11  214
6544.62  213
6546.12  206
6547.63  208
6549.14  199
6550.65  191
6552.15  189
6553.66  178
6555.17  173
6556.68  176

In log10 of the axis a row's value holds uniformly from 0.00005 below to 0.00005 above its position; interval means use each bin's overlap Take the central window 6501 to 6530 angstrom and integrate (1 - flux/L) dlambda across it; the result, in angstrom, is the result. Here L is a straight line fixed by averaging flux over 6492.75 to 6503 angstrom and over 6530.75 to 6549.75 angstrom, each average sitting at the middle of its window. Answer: -1.1 angstrom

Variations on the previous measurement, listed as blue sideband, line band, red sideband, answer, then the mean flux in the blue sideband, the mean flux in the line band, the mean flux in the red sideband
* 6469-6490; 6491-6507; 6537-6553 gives -0.6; 193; 204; 206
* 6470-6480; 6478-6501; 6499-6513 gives 0.8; 193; 195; 213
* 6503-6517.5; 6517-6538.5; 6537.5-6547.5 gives 1.0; 219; 205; 211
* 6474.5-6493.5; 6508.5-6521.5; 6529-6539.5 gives -0.8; 194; 215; 208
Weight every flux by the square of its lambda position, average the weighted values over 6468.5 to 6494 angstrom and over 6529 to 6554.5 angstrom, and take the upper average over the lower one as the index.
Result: 1.08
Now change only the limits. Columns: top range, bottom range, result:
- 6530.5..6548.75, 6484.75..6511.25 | 1.05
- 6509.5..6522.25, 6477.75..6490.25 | 1.11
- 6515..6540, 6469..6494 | 1.08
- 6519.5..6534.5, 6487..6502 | 1.05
